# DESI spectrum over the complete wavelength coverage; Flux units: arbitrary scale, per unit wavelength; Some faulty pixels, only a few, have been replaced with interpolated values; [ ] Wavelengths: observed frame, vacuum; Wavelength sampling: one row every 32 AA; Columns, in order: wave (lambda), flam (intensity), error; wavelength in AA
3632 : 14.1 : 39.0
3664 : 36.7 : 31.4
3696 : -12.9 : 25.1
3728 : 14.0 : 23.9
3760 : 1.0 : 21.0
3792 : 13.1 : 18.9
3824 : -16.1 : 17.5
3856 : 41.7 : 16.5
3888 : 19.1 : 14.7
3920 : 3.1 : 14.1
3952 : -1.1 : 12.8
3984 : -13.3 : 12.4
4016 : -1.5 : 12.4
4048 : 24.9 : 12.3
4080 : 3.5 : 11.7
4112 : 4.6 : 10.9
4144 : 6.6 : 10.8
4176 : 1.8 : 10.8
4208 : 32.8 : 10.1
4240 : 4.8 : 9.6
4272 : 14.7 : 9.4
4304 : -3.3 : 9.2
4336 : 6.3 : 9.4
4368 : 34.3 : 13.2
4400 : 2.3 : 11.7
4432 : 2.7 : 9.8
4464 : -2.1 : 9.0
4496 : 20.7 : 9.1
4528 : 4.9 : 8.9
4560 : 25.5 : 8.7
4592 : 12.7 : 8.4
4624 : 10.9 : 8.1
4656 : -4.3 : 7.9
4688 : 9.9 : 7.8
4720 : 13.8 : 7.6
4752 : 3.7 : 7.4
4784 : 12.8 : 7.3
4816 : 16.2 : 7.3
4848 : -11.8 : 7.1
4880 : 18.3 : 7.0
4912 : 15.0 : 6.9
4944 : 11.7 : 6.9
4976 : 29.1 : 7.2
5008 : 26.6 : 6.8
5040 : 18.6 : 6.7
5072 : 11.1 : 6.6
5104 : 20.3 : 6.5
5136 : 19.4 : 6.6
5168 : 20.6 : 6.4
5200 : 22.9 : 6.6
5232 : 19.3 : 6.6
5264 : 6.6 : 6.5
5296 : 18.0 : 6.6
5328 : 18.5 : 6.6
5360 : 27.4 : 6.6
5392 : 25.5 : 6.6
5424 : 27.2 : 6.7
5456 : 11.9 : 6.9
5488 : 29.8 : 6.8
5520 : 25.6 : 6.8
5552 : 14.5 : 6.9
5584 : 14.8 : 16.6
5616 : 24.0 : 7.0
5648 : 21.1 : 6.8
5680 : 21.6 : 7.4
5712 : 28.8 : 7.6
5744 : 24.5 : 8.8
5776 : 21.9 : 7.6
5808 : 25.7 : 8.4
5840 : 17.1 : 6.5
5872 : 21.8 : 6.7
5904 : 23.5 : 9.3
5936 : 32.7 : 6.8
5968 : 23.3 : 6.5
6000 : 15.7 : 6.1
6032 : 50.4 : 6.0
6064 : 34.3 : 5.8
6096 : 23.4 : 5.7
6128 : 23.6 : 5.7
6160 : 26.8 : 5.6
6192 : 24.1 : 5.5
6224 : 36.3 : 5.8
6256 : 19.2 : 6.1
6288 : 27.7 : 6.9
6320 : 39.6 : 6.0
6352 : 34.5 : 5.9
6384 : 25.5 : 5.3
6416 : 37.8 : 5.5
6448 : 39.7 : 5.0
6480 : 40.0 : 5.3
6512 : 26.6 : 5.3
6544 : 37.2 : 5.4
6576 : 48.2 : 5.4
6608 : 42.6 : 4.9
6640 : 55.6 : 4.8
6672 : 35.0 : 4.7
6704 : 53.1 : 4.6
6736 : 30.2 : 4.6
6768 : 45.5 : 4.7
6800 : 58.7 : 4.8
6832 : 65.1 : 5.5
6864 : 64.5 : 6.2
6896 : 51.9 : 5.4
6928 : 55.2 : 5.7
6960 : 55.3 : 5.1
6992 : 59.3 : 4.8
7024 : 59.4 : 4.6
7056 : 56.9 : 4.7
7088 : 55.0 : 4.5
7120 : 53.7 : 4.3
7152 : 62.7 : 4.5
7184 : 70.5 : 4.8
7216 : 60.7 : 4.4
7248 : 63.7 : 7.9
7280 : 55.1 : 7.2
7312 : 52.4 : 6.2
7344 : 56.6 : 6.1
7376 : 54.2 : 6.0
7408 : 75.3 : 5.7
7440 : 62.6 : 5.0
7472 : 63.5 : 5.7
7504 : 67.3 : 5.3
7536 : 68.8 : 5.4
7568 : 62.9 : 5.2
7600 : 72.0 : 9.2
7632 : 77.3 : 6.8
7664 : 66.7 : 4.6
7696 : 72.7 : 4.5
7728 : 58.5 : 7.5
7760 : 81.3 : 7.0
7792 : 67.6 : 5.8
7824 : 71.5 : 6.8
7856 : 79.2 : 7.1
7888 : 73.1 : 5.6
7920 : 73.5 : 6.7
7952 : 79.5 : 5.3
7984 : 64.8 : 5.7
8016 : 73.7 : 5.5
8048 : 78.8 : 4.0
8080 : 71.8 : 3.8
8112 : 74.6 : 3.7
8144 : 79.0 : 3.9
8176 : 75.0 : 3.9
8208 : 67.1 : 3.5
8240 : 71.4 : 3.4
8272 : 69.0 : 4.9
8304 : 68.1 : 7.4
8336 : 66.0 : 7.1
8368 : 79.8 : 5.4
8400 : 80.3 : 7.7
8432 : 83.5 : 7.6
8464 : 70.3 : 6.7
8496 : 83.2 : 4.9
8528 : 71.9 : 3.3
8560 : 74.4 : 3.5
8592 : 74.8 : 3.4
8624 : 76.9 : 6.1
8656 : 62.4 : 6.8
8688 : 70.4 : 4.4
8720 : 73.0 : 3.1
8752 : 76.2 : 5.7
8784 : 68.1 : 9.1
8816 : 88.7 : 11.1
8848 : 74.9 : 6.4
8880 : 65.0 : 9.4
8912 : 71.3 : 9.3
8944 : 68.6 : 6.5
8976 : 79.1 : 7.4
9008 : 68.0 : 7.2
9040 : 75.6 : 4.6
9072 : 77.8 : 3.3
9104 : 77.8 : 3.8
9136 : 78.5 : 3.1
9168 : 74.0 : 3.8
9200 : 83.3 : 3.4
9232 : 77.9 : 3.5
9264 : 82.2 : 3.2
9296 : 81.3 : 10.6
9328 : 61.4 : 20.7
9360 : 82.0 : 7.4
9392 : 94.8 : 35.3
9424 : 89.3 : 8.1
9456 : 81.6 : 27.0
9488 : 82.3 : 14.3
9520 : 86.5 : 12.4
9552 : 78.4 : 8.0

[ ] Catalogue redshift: 0.697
